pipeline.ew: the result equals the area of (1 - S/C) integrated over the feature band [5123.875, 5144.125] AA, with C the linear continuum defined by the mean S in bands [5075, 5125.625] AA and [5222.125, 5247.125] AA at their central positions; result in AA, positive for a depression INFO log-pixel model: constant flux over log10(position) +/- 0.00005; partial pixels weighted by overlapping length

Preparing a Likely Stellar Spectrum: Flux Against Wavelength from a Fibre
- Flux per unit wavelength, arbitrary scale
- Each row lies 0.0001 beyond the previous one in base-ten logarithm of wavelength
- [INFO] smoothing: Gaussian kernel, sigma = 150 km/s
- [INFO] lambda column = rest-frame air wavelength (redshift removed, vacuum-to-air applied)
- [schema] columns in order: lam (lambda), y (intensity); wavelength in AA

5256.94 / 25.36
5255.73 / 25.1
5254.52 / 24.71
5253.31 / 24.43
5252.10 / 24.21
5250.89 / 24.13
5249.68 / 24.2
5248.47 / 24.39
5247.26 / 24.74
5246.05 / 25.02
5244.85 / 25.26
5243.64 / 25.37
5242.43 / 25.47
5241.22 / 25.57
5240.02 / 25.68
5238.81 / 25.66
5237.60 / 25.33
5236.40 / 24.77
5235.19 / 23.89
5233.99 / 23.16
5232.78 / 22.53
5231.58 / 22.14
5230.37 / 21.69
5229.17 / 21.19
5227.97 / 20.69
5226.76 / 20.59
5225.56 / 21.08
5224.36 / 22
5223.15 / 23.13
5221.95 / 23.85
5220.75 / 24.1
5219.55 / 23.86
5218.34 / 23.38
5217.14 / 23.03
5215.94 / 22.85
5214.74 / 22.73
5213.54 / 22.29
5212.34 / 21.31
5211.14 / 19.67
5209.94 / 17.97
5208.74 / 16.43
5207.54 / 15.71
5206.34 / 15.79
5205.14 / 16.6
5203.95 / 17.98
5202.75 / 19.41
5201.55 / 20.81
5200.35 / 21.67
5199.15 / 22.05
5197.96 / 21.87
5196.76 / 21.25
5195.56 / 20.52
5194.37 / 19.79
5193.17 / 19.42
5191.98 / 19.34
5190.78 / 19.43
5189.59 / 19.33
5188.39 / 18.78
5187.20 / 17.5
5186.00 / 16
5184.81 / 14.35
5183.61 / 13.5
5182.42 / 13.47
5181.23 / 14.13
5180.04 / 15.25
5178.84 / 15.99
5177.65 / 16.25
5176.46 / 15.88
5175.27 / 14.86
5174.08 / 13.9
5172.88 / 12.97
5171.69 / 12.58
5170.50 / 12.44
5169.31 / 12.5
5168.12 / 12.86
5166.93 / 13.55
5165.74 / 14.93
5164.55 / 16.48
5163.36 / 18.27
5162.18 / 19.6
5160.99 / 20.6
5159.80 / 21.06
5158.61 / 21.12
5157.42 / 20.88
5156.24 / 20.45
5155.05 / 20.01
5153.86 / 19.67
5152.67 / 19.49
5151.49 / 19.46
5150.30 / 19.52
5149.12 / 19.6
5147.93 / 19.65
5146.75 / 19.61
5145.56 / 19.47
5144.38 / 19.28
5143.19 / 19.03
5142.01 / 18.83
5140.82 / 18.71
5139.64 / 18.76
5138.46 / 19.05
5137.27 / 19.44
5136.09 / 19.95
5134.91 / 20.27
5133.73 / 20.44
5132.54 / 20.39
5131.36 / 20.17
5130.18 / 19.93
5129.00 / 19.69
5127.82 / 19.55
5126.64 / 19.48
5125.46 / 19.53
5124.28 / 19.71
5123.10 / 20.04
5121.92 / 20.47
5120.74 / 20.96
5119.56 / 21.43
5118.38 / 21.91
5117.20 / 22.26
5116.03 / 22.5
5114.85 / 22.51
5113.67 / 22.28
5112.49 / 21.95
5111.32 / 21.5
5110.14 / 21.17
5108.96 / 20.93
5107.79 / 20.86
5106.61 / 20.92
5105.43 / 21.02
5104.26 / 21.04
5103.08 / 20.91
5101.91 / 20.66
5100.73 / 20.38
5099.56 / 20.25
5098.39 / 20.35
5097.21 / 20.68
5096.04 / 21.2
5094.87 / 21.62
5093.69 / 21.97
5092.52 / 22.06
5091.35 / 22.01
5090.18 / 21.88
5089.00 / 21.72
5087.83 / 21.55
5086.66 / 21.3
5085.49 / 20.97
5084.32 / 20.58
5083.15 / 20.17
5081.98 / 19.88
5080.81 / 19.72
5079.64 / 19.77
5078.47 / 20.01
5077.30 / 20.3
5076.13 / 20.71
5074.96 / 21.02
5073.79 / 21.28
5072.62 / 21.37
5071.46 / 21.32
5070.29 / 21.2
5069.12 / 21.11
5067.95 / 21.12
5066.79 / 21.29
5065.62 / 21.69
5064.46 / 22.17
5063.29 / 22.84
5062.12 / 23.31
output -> 1.94 AA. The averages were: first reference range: 21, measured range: 19.6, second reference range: 23.5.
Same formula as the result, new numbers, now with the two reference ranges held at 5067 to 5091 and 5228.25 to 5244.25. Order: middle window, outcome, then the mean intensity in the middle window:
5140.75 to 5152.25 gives 1.5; 19.3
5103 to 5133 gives 1.0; 20.9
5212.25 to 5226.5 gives 0.5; 22.8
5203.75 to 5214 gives 2.3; 18.2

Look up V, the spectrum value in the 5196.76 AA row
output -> 21.25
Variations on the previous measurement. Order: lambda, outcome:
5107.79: 20.86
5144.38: 19.28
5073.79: 21.28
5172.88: 12.97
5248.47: 24.39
